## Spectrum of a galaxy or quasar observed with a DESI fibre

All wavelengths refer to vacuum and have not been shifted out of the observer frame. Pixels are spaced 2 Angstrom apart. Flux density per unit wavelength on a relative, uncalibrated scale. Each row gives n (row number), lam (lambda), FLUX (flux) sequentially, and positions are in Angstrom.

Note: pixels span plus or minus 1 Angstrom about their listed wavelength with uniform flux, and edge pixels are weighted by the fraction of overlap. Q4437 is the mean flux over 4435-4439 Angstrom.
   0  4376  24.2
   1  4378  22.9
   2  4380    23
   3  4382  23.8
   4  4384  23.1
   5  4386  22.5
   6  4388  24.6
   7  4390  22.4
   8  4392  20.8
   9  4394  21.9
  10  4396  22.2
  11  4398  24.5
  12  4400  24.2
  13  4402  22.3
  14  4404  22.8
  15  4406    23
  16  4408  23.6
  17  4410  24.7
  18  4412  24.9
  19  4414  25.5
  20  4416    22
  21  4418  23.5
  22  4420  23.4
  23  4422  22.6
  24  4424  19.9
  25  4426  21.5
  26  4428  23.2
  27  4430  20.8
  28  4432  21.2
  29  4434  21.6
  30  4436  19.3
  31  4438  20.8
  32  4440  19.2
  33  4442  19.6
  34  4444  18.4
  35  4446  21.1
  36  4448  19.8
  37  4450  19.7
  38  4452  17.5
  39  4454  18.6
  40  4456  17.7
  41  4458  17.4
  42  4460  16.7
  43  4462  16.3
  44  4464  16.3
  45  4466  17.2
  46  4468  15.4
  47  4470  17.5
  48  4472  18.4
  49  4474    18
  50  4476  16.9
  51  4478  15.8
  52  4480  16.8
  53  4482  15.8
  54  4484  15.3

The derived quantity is 20.1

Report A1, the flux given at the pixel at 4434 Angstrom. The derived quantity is 21.6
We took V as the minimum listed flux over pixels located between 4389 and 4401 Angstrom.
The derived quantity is 20.8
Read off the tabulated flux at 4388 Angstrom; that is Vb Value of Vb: 24.6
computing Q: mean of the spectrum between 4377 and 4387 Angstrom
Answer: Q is 23.1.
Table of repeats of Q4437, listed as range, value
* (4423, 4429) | 21.5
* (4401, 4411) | 23.3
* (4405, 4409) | 23.3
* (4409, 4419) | 24.1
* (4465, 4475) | 17.3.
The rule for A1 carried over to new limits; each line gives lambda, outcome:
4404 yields 22.8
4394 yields 21.9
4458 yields 17.4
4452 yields 17.5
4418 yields 23.5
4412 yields 24.9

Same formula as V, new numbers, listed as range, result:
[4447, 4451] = 19.7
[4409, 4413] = 24.7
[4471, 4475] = 18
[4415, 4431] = 19.9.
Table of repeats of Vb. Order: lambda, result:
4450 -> 19.7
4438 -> 20.8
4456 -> 17.7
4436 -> 19.3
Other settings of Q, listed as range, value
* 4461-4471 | 16.5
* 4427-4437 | 21.2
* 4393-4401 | 23.2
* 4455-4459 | 17.5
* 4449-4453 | 18.6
